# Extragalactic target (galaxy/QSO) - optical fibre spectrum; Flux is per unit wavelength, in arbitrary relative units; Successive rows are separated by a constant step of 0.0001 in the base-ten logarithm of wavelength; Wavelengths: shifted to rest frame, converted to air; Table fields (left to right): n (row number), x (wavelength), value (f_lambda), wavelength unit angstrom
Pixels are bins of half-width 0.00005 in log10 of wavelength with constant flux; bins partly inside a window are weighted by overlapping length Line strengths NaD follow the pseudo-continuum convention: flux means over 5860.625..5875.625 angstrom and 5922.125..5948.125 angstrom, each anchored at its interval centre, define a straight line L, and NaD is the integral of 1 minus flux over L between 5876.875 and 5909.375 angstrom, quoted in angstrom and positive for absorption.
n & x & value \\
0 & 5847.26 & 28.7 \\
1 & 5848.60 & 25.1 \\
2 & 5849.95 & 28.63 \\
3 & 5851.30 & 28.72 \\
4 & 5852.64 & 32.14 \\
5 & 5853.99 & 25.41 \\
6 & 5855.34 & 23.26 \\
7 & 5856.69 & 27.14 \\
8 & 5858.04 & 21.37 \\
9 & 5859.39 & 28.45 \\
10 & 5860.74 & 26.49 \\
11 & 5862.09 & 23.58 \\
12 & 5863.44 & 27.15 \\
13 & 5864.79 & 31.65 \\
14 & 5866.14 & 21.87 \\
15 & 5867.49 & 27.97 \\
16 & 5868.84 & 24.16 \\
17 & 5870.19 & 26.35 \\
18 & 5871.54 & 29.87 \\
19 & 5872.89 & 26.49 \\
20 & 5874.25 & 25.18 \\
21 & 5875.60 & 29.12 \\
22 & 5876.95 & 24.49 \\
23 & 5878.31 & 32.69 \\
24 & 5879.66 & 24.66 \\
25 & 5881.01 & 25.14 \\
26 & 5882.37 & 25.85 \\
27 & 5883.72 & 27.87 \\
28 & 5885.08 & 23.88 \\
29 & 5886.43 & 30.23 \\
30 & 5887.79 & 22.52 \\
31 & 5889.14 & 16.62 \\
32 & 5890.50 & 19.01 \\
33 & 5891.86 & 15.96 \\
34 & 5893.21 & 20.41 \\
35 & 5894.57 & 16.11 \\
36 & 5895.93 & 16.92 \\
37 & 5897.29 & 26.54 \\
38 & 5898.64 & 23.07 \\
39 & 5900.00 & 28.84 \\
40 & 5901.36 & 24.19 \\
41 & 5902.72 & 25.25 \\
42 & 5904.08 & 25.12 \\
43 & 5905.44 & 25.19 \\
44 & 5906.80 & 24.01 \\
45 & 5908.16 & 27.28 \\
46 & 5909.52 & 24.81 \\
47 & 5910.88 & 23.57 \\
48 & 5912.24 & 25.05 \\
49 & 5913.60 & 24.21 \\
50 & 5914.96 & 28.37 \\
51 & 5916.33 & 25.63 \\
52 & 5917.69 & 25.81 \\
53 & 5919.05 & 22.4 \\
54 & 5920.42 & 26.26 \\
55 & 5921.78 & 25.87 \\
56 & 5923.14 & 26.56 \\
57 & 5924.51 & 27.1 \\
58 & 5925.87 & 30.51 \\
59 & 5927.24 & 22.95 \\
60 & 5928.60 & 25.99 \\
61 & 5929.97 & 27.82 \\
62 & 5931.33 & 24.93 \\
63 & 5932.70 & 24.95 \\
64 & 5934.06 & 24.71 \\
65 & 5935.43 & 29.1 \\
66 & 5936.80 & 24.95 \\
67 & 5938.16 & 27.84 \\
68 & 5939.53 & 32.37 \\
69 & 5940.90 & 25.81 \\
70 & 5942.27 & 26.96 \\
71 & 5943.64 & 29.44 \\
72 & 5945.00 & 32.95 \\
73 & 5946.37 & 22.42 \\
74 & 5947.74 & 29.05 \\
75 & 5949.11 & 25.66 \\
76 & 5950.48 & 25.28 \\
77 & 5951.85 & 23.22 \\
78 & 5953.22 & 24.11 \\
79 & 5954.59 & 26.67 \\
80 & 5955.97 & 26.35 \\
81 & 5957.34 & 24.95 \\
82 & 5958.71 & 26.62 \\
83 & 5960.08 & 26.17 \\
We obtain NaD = 3.6 angstrom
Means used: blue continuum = 26.6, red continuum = 27.1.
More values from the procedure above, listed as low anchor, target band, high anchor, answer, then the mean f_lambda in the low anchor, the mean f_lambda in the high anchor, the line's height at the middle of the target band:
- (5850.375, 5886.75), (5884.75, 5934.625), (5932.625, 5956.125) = 4.60 angstrom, 26.7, 26.8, 26.8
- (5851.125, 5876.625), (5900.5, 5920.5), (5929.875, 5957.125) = 1.12 angstrom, 26.6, 26.7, 26.6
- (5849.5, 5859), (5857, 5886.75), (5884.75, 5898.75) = -3.35 angstrom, 26.7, 20.9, 23.9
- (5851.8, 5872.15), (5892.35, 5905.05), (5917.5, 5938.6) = 1.63 angstrom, 26.5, 26.1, 26.3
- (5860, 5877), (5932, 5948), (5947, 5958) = -1.08 angstrom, 26.6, 25.6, 25.8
